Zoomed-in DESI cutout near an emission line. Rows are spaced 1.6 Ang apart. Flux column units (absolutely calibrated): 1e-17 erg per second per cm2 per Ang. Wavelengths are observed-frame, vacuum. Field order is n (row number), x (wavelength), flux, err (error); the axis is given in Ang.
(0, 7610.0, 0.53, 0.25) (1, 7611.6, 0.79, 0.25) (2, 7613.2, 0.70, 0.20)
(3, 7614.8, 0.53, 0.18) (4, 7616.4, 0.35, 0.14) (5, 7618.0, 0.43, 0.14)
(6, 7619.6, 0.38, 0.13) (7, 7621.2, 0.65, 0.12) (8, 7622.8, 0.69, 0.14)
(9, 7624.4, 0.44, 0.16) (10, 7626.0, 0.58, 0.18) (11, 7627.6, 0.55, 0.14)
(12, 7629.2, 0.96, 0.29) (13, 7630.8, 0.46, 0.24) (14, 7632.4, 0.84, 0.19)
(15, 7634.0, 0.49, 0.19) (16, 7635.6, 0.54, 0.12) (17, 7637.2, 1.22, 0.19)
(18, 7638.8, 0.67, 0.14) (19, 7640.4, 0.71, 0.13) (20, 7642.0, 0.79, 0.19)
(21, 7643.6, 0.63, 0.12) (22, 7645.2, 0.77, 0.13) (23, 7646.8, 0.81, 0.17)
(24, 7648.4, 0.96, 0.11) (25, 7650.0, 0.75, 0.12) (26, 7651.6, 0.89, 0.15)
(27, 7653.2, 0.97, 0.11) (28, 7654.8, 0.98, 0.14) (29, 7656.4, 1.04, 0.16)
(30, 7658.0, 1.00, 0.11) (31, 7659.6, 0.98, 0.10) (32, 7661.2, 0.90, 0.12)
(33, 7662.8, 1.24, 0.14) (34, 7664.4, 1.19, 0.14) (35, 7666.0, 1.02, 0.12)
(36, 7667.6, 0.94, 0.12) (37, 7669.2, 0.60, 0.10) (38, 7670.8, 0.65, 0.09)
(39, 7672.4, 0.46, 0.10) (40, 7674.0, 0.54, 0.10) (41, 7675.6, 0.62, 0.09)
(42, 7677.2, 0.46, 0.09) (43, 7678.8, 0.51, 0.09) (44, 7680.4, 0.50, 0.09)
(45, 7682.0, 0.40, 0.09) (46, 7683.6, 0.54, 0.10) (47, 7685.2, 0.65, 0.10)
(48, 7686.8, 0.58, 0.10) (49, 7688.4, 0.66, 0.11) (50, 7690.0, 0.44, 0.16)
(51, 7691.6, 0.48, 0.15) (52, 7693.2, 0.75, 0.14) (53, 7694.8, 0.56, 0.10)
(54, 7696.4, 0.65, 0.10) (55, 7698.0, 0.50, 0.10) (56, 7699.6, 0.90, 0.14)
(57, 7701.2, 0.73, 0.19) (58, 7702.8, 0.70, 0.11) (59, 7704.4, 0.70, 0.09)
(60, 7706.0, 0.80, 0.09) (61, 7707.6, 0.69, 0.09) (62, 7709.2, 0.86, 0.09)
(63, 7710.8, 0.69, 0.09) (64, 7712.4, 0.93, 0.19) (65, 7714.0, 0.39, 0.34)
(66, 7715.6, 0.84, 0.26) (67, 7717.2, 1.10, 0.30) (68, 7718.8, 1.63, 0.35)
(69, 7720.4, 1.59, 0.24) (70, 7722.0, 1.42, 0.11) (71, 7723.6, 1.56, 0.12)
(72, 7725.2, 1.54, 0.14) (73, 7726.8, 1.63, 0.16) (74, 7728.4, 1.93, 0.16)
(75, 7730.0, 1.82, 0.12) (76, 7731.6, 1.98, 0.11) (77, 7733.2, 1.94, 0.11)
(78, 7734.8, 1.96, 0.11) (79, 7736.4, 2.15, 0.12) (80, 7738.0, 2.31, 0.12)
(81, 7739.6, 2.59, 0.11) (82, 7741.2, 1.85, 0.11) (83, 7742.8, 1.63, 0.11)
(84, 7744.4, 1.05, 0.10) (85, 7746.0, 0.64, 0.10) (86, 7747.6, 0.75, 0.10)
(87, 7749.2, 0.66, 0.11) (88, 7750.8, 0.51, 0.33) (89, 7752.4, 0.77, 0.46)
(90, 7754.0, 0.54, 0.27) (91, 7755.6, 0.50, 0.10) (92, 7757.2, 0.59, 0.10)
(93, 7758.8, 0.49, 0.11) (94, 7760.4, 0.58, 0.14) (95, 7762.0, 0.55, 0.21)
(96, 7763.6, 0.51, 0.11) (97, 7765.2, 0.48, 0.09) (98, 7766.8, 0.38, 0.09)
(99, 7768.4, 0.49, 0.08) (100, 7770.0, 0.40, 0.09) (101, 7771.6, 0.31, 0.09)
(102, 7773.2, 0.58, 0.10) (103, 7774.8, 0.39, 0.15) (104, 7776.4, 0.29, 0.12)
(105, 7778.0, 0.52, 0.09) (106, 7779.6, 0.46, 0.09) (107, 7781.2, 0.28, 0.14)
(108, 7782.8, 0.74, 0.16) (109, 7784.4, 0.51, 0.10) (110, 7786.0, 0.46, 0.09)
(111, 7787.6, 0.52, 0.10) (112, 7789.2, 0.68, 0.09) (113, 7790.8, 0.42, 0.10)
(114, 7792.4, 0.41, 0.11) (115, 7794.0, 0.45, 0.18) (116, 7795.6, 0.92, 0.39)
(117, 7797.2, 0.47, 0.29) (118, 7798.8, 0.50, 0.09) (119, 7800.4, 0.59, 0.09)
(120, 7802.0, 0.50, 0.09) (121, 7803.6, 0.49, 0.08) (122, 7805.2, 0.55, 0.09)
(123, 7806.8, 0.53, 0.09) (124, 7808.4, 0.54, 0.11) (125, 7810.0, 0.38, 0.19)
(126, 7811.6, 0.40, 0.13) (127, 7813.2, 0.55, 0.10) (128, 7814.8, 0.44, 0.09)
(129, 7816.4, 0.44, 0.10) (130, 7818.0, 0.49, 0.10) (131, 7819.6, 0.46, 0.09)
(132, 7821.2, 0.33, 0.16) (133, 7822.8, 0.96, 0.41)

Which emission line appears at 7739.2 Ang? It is [O III]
